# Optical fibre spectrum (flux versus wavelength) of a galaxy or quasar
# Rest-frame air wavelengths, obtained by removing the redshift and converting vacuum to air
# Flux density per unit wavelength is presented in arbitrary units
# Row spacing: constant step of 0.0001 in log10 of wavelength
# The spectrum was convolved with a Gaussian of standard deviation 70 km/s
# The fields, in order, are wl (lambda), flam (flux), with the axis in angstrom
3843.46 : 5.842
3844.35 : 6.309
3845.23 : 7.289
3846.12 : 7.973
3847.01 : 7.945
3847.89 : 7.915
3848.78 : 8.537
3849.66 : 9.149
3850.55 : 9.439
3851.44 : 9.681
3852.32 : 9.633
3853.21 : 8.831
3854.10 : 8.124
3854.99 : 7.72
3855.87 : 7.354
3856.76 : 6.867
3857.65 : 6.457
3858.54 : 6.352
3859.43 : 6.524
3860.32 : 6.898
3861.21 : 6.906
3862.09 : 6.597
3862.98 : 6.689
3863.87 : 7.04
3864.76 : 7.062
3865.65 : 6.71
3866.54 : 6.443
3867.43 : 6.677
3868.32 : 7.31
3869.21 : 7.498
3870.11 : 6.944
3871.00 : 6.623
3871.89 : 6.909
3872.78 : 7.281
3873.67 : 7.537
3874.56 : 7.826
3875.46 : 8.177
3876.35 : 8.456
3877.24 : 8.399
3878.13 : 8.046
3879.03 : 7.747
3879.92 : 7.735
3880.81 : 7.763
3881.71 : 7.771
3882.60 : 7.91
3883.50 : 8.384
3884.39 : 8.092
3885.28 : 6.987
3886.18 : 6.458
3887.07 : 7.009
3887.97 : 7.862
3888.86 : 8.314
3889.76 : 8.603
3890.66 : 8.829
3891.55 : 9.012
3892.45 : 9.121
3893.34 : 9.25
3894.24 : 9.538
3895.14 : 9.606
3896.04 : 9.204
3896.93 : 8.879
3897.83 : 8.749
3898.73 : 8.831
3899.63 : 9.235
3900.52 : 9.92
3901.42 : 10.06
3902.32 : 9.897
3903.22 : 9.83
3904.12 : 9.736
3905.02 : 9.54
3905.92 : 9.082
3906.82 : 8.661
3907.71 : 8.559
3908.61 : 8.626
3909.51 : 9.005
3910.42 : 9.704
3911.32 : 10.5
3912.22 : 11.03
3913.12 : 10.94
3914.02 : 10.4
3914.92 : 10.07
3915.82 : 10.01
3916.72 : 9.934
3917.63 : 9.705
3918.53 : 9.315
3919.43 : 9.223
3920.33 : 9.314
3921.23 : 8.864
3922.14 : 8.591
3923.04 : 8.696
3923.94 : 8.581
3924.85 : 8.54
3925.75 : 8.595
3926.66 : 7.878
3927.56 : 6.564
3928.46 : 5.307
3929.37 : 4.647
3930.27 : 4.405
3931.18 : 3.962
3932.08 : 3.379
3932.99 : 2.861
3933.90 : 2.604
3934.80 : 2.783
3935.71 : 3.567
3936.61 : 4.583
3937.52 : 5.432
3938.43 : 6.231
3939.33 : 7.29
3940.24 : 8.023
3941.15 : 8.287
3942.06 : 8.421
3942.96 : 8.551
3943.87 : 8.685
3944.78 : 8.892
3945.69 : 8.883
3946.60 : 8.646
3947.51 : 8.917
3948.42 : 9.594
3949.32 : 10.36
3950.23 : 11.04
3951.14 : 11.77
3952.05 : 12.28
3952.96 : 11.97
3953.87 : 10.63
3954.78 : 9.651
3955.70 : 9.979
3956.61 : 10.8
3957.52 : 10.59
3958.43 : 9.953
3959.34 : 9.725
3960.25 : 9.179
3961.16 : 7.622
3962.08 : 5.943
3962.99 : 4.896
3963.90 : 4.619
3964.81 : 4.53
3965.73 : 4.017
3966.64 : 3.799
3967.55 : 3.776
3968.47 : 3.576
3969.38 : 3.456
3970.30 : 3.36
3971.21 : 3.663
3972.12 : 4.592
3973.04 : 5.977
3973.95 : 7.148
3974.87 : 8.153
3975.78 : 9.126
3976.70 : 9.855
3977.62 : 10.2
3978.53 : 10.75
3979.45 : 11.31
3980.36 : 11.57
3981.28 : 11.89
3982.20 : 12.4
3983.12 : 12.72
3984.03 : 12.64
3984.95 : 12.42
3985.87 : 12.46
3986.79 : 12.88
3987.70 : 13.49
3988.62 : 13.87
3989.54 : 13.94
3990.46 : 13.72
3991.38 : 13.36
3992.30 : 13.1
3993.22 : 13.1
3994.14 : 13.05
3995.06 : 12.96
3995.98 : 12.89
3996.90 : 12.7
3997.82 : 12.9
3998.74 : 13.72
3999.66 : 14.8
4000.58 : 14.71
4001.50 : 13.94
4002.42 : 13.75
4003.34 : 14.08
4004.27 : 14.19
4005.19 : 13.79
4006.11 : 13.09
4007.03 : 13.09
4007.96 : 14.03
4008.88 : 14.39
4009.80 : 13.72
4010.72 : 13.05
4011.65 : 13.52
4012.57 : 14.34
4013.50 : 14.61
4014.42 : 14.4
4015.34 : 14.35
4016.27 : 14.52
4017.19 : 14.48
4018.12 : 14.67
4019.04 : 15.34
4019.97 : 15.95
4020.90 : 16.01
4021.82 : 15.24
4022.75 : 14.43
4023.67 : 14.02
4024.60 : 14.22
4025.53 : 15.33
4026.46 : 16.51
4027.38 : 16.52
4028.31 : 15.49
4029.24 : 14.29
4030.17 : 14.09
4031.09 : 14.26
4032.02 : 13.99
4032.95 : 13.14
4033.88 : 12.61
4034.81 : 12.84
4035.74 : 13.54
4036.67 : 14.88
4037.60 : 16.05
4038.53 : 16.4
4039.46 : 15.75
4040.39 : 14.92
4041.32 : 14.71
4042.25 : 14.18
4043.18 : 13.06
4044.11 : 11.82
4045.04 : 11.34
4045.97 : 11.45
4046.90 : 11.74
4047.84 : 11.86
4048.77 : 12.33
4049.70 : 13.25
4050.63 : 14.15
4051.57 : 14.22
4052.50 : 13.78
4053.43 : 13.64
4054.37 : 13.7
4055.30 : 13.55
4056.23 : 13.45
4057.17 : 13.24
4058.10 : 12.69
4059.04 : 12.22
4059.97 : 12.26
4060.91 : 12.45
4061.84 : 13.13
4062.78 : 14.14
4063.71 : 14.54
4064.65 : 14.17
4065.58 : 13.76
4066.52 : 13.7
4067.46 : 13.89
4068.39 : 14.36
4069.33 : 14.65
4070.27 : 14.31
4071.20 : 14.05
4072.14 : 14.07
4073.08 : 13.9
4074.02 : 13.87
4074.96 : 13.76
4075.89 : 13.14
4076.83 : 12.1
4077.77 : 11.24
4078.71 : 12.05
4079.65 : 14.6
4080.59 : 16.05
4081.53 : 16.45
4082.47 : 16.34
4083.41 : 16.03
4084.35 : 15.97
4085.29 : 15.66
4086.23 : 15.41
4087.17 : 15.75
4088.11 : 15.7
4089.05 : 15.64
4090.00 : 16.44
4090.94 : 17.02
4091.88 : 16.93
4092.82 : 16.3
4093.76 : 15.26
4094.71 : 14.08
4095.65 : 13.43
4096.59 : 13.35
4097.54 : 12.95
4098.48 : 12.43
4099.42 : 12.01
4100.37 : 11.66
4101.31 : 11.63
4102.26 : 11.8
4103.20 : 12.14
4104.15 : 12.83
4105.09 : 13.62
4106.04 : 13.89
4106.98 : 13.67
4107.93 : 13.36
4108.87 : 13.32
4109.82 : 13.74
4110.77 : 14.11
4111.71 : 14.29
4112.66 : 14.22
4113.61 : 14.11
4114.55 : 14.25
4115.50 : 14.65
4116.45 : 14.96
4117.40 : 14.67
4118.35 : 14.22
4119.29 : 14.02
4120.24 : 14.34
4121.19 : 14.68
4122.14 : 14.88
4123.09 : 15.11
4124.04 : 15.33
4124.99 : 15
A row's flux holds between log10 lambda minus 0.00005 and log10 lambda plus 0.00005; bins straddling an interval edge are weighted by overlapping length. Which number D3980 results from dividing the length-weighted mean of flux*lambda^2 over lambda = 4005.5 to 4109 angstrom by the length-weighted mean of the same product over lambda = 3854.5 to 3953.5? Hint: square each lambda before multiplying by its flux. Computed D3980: 1.88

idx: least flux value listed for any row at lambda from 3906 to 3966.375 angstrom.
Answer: 2.604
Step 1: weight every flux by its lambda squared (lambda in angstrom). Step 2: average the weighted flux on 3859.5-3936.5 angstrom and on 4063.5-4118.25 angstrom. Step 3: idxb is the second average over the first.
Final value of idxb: 2.0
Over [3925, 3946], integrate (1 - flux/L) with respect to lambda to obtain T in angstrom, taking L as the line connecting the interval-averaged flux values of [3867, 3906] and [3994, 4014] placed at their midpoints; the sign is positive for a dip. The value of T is 8.93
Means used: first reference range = 8.33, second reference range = 13.7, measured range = 6.1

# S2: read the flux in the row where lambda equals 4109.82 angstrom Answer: 13.74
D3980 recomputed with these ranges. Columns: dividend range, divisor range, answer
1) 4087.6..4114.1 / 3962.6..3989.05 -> 1.76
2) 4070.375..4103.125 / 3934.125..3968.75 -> 1.96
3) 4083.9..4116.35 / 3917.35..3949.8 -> 2.15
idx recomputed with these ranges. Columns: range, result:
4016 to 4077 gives 11.34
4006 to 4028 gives 13.05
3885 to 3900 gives 6.458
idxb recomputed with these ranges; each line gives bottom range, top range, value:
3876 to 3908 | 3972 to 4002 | 1.45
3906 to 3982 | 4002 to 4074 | 1.85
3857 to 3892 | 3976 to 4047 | 1.97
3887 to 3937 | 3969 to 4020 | 1.56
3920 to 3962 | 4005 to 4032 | 1.91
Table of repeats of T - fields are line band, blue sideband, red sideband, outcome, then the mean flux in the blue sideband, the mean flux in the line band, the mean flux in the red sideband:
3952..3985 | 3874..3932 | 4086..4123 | 6.8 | 8.55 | 8.25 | 14.1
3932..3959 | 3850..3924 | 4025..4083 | 5.6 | 8.41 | 8.23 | 13.8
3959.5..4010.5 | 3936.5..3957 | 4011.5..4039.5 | 6.5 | 9.15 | 10.5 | 14.7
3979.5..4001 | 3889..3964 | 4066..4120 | -4.8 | 8.49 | 13.1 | 14.2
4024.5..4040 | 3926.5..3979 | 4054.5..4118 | -4.8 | 7.16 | 14.7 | 14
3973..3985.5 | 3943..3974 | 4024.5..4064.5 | -1.9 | 7.73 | 10.6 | 13.8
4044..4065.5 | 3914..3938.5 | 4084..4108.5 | -1.1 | 6.88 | 13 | 14.2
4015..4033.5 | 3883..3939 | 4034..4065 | -3.5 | 8.08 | 14.8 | 13.5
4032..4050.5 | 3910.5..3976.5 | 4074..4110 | -2.5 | 7.61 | 13.5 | 14.2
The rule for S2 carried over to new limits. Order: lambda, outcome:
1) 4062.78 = 14.14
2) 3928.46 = 5.307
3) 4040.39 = 14.92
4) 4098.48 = 12.43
